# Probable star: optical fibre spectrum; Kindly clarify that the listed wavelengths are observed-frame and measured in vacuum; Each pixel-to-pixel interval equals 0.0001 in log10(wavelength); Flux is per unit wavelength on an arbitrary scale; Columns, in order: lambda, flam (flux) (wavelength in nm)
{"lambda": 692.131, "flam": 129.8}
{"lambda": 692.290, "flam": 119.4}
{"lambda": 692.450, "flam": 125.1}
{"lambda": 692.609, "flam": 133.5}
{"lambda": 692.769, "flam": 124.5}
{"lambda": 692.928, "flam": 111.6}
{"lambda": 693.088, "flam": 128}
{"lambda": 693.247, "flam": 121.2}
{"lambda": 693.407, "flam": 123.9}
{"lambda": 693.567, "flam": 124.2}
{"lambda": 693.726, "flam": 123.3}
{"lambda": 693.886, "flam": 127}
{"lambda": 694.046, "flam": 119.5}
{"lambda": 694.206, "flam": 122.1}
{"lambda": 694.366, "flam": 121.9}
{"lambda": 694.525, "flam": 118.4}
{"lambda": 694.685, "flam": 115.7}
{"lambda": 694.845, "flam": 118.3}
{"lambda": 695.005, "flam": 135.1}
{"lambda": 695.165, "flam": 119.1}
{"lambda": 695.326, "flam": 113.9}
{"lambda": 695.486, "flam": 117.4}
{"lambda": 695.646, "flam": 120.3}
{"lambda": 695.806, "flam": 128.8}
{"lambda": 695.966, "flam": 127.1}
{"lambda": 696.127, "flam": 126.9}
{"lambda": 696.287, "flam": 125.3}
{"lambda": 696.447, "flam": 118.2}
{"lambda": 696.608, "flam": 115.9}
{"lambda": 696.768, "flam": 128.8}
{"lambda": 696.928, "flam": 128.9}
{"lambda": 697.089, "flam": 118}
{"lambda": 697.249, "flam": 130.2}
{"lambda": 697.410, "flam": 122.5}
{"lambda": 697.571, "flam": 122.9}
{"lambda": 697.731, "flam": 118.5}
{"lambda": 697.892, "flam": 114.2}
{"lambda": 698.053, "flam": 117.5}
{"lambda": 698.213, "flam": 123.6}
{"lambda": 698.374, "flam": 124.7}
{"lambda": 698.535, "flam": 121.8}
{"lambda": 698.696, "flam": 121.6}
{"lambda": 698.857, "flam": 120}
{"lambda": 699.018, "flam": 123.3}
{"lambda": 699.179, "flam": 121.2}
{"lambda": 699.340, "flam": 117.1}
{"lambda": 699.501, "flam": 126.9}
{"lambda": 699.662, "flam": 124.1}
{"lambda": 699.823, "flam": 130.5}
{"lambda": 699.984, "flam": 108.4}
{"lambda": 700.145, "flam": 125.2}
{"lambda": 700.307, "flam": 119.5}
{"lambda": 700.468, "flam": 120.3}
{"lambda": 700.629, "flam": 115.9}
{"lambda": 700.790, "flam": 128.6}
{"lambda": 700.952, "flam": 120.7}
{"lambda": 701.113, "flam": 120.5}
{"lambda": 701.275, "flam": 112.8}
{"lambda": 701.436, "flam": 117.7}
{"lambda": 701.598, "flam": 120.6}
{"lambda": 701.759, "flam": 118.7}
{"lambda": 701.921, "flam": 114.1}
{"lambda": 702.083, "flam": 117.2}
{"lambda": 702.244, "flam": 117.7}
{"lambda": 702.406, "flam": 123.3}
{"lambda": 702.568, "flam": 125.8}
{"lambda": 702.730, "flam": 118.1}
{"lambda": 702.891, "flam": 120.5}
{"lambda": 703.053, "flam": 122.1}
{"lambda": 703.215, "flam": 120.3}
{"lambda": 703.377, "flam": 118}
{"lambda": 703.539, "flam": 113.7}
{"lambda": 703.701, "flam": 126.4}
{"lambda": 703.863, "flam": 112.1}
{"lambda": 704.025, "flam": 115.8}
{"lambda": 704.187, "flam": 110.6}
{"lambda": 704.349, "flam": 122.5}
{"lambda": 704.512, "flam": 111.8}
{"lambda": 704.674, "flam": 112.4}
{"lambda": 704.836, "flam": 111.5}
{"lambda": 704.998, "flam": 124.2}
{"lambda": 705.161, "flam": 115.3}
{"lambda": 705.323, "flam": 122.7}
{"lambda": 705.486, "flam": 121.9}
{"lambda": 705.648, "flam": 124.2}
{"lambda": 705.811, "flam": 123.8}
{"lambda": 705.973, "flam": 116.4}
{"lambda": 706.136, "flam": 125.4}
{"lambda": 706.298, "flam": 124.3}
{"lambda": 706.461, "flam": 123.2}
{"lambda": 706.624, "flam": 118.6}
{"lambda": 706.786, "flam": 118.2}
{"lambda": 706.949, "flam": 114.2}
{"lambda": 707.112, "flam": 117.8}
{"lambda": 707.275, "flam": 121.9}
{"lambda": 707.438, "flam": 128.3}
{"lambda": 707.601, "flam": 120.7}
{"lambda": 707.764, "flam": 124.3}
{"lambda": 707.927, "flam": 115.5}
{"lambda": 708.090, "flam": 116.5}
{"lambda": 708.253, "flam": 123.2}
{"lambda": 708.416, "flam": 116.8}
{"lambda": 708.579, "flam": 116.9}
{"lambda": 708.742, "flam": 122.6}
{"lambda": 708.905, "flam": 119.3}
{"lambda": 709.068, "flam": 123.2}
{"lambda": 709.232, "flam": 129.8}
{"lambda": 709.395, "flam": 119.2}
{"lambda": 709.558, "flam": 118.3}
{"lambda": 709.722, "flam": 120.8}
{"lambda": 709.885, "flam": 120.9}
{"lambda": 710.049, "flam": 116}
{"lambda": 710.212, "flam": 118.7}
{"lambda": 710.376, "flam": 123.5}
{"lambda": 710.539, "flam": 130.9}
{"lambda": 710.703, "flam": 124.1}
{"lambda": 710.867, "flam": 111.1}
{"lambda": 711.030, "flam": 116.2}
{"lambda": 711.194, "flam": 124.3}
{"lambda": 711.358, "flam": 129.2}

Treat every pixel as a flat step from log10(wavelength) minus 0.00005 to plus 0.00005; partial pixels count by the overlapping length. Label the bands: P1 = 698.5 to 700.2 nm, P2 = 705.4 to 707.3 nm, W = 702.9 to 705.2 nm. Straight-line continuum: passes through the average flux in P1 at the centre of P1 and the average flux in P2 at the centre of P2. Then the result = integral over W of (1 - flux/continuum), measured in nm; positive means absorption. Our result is 0.08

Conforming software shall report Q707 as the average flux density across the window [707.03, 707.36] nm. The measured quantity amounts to 120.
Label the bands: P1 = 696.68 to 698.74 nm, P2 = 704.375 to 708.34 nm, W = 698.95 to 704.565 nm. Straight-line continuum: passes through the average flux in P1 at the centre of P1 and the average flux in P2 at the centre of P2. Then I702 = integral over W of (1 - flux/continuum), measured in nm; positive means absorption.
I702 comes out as 0.08 nm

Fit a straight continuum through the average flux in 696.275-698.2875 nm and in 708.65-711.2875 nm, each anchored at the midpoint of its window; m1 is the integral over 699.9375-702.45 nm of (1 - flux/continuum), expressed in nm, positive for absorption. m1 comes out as 0.06 nm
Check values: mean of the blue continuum 122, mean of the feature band 119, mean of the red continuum 121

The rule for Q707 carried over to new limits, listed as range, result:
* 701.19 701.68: 117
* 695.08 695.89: 120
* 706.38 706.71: 121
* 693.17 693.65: 123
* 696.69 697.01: 129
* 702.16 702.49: 121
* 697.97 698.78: 122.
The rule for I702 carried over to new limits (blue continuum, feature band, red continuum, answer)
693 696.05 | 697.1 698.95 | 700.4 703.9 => -0.01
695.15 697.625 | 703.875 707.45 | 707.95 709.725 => 0.06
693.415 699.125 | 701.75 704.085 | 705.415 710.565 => 0.05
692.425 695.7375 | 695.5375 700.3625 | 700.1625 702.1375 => -0.08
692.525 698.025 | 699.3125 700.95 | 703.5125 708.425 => -0.01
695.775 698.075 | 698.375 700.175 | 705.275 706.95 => 0.01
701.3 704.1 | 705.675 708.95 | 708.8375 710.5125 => 0.00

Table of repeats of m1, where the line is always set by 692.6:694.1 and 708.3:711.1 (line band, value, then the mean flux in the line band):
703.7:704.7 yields 0.05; 115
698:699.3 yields 0.01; 122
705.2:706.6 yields -0.01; 122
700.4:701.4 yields 0.02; 120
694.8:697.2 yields 0.00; 123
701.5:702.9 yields 0.03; 119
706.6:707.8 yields 0.01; 120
